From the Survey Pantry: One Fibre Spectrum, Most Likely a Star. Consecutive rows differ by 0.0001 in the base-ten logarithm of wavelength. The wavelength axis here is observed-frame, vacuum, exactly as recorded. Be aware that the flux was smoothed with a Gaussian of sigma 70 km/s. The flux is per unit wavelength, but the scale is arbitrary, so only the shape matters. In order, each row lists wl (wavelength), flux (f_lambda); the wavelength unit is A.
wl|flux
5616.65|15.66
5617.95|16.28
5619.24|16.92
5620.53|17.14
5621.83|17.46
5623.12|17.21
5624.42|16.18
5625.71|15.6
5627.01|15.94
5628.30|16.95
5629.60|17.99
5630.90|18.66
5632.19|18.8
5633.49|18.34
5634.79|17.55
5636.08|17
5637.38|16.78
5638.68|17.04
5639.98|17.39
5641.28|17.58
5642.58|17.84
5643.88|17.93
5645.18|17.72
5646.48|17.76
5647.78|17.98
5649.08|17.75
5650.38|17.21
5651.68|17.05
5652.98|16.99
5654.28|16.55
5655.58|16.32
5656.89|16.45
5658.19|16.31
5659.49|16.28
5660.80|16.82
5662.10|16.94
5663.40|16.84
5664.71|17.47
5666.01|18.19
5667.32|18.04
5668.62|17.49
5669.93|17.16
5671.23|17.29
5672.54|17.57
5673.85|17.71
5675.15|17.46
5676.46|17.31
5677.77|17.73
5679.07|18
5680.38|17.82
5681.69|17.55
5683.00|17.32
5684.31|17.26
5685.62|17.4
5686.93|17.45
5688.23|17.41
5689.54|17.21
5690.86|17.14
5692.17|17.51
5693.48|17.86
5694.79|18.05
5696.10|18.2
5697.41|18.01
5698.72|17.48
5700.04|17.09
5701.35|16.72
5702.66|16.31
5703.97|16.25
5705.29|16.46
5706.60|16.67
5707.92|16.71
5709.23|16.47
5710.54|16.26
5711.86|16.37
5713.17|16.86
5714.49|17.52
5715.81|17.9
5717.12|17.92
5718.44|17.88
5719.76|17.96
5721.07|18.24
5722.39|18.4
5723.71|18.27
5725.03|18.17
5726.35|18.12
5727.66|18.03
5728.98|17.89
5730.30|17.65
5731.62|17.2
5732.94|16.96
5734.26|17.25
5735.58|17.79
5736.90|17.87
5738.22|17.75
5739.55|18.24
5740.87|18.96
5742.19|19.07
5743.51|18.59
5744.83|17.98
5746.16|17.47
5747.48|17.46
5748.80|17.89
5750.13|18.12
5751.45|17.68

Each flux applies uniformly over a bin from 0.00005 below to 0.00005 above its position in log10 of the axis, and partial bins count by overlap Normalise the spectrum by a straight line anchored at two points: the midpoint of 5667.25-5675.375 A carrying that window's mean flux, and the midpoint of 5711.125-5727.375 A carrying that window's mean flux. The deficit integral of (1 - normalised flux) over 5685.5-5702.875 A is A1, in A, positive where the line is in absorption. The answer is 0.2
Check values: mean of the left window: 17.5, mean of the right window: 17.8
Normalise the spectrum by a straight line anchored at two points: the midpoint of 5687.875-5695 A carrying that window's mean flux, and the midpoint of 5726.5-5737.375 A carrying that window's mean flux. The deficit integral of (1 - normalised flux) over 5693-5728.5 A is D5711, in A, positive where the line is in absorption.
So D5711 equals 0.3 A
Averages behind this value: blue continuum 17.5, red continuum 17.6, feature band 17.4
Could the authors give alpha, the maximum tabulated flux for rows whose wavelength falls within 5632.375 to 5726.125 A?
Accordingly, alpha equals 18.4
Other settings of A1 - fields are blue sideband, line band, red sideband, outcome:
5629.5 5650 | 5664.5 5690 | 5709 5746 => 0.31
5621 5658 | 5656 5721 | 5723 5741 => 1.10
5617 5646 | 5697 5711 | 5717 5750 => 0.80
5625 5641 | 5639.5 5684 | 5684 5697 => 0.27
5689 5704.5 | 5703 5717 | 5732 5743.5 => 0.61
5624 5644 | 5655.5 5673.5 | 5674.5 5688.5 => 0.36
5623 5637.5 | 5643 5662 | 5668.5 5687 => 0.32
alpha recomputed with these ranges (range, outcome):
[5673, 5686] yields 18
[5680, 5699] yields 18.2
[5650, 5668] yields 18.19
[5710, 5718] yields 17.92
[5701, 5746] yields 19.07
